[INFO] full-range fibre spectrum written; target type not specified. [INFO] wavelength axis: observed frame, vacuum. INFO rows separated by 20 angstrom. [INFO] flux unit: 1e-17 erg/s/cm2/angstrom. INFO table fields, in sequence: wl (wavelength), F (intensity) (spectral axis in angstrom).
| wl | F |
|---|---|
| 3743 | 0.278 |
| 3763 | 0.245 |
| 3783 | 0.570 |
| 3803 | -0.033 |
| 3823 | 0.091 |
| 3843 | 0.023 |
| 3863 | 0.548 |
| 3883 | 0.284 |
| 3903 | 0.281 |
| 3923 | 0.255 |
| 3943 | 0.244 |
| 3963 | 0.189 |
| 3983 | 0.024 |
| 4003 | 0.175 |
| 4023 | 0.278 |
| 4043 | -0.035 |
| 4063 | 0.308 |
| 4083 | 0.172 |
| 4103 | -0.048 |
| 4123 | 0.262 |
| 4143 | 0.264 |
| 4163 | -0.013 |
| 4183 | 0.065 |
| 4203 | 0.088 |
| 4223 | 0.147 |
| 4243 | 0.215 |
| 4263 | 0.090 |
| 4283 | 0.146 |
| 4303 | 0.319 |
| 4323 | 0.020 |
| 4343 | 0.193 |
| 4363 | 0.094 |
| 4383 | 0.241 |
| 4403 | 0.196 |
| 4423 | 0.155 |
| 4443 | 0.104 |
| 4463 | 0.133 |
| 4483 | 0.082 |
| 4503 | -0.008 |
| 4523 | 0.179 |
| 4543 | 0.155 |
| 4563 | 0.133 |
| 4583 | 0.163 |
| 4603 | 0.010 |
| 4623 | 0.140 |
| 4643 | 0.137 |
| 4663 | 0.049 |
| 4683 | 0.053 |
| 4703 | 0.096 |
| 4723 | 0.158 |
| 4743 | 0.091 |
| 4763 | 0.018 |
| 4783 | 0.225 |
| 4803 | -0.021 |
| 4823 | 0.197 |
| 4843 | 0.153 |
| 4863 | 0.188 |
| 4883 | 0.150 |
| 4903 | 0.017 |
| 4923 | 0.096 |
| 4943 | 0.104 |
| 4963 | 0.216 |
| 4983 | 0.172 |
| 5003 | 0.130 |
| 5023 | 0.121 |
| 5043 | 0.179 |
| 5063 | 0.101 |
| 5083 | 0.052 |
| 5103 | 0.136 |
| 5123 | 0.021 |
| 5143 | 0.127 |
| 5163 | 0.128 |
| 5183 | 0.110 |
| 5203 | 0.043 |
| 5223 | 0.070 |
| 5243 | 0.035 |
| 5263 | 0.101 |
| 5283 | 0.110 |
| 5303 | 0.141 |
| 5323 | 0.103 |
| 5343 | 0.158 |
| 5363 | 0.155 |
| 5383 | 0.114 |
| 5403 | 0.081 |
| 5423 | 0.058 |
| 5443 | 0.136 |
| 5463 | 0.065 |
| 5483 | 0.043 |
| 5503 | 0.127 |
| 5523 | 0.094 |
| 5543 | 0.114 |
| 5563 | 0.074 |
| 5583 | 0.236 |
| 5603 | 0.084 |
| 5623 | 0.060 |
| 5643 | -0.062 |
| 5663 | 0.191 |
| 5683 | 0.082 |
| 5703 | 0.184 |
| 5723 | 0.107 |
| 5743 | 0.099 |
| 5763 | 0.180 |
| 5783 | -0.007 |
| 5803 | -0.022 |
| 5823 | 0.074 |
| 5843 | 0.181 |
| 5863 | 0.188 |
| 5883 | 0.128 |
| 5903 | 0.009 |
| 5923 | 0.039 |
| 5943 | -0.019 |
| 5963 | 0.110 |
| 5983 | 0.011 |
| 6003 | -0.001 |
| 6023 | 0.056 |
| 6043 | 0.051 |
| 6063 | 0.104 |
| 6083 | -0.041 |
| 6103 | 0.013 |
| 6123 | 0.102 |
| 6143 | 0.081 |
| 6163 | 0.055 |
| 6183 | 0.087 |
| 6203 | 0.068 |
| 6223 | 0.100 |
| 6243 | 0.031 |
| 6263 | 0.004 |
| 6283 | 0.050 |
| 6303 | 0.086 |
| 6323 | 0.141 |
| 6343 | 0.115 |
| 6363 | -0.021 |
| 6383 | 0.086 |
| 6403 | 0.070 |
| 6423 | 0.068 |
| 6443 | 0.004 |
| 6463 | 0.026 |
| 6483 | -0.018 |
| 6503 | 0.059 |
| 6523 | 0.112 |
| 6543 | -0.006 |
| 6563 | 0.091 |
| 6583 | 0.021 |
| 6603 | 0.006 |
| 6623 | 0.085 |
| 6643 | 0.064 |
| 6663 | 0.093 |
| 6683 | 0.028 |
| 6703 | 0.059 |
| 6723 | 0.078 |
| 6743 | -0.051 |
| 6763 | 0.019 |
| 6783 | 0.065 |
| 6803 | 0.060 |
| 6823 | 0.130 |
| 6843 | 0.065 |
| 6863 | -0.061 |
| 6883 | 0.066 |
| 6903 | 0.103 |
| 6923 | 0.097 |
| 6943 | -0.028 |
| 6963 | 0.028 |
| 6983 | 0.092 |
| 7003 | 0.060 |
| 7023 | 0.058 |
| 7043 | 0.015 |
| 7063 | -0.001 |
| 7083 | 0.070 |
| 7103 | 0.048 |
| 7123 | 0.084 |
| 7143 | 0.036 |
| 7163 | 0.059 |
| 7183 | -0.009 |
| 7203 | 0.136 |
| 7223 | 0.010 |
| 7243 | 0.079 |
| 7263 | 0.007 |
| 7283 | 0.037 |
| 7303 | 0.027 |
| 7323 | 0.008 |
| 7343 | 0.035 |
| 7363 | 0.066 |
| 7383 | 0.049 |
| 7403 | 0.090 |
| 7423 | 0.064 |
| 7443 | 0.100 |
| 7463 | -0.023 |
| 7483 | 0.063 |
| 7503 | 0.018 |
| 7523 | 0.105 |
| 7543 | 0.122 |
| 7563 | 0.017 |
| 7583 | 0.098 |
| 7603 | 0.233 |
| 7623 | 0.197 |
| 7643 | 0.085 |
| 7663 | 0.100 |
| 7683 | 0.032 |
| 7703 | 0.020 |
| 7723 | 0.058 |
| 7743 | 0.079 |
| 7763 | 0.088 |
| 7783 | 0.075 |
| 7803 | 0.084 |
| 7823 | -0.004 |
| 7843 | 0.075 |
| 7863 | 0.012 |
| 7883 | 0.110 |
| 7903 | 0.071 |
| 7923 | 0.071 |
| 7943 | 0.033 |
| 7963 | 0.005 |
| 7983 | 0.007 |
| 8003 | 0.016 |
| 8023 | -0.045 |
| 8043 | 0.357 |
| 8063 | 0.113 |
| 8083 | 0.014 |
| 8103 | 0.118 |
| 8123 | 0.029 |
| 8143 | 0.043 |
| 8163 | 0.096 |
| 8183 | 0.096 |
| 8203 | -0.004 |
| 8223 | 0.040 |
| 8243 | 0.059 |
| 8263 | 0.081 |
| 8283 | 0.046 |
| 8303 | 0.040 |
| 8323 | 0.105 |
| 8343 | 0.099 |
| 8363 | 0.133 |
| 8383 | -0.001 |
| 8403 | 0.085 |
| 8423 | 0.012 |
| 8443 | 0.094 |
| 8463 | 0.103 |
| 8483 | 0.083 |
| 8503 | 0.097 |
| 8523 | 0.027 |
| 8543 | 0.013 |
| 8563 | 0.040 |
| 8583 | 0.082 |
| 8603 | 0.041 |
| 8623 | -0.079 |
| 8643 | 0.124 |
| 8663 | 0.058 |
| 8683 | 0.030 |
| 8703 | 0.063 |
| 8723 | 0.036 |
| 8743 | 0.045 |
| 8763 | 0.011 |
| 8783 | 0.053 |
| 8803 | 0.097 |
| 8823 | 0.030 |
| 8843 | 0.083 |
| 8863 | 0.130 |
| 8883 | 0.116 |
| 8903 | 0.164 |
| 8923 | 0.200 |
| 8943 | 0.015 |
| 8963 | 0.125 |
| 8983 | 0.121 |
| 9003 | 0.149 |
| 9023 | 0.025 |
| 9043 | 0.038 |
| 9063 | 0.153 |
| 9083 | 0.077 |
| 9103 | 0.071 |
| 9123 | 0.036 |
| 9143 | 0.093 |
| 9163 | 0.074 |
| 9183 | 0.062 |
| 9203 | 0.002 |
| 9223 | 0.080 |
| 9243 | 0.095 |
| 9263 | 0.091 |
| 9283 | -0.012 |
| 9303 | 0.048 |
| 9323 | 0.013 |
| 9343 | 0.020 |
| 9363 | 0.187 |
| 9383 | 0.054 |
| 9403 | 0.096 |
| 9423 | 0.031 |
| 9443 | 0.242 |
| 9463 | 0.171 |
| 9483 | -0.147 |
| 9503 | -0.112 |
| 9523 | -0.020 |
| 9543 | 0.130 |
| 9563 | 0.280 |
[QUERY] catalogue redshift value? 1.156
